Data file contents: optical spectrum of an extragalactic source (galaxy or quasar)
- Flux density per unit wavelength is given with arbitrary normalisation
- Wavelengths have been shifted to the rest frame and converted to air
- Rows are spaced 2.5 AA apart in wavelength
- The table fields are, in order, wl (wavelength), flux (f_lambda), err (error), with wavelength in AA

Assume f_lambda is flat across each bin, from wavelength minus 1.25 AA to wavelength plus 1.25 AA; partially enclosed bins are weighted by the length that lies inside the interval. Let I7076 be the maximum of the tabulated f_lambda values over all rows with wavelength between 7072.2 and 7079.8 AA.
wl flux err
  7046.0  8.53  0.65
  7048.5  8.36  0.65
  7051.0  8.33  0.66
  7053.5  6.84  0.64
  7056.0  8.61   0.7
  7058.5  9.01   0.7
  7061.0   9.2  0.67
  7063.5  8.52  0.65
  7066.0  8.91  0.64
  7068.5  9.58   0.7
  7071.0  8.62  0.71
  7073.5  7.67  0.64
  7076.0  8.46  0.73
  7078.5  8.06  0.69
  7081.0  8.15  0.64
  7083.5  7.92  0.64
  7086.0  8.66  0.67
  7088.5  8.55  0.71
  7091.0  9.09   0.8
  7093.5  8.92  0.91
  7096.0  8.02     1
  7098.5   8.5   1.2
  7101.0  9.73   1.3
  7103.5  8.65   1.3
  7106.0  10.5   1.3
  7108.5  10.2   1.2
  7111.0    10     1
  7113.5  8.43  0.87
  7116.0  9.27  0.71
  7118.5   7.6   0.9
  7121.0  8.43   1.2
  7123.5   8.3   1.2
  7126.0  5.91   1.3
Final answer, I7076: 8.46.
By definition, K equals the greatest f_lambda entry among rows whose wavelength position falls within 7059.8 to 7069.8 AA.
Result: 9.58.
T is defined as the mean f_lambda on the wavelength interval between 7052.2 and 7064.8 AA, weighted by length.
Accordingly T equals 8.44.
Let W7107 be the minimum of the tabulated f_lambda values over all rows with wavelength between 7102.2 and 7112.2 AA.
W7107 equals 8.65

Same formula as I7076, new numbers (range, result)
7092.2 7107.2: 10.5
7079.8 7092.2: 9.09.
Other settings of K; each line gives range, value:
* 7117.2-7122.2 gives 8.43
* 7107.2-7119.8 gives 10.2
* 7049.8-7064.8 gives 9.2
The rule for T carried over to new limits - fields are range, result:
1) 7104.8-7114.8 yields 9.78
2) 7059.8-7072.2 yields 8.97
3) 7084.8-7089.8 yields 8.61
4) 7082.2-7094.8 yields 8.62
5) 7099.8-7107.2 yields 9.62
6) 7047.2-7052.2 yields 8.35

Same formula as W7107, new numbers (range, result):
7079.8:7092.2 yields 7.92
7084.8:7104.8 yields 8.02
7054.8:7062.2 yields 8.61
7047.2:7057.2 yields 6.84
